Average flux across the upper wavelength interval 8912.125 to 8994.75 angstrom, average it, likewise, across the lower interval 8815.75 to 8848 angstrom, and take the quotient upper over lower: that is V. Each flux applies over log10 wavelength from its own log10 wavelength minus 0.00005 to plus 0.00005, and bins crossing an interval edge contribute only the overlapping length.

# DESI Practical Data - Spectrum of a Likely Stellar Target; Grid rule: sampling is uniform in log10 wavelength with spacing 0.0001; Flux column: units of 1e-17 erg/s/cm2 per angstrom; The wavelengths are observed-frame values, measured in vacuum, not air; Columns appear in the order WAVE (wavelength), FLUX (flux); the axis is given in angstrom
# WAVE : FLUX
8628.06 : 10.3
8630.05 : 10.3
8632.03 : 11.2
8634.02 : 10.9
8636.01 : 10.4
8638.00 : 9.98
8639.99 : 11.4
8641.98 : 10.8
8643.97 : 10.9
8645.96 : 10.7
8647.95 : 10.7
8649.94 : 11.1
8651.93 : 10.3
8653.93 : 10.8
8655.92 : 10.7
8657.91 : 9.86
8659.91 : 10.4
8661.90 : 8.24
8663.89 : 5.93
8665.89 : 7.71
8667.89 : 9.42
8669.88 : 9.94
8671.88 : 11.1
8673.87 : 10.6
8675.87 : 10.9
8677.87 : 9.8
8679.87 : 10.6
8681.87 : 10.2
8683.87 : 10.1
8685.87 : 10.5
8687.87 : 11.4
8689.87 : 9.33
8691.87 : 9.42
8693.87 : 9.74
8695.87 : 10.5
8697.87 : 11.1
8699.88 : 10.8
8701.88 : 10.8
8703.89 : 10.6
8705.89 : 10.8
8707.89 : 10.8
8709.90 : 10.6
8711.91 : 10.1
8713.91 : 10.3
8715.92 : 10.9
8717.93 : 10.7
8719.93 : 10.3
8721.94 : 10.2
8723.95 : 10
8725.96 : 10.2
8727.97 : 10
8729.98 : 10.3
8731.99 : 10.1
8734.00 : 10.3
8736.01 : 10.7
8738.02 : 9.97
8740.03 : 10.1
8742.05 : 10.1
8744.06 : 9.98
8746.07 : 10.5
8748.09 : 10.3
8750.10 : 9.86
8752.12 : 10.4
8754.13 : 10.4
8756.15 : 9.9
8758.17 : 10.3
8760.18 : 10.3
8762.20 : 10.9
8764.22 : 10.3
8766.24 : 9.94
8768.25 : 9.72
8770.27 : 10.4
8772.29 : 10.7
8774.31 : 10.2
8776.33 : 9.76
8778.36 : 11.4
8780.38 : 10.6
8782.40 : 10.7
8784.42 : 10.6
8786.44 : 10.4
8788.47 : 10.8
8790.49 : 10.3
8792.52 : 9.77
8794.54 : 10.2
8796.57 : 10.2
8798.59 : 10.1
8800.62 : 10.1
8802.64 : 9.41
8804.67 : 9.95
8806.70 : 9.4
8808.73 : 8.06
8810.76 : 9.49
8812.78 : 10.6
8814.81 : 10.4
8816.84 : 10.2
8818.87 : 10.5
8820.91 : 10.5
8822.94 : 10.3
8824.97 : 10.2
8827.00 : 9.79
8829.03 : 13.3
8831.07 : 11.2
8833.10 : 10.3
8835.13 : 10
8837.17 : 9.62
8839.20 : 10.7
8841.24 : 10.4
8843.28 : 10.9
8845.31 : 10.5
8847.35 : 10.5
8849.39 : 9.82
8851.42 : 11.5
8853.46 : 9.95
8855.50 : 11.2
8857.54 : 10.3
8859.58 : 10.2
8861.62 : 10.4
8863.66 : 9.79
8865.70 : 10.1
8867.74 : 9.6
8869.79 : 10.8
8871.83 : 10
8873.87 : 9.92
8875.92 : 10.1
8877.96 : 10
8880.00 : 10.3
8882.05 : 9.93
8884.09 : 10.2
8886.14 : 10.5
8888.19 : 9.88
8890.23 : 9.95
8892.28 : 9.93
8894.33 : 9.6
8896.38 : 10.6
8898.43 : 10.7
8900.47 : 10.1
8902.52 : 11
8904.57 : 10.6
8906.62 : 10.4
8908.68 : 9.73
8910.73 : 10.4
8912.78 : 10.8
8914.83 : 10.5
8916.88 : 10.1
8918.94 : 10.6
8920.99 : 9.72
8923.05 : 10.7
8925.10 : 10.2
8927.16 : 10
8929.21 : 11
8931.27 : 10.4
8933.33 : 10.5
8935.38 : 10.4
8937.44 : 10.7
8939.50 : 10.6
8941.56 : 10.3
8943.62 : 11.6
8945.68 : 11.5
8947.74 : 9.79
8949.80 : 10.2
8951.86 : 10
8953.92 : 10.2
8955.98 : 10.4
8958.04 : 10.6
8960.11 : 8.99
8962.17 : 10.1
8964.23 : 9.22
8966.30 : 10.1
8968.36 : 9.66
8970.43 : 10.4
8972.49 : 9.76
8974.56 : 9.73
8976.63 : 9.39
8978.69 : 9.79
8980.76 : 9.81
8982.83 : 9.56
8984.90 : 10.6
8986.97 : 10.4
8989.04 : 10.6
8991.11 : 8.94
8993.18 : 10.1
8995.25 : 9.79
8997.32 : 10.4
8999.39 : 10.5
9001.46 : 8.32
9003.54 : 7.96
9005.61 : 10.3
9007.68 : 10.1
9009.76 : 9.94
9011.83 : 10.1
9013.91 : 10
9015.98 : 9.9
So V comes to 1.0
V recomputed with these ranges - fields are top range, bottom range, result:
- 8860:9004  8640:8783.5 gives 0.99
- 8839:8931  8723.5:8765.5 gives 1.01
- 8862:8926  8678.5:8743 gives 0.99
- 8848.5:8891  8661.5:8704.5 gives 1.03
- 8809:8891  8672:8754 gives 1.00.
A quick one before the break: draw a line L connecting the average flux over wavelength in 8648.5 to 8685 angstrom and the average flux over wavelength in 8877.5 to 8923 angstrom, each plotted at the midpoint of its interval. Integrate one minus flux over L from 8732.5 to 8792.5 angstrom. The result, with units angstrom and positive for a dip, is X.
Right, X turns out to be -1.72 angstrom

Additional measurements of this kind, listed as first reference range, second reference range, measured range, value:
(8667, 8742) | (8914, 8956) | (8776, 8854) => 0.6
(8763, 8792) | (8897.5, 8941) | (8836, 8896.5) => 1.1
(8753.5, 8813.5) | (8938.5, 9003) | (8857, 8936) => -1.4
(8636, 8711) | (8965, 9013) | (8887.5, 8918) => -1.1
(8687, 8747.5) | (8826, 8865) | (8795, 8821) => 1.5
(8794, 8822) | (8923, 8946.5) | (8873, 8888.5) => 0.3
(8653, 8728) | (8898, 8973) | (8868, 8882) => 0.2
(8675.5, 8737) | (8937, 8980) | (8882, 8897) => 0.2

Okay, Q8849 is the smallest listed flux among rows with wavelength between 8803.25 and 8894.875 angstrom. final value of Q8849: 8.06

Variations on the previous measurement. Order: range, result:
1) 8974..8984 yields 9.39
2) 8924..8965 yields 8.99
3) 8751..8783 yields 9.72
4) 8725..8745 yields 9.97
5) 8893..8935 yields 9.6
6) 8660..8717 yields 5.93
